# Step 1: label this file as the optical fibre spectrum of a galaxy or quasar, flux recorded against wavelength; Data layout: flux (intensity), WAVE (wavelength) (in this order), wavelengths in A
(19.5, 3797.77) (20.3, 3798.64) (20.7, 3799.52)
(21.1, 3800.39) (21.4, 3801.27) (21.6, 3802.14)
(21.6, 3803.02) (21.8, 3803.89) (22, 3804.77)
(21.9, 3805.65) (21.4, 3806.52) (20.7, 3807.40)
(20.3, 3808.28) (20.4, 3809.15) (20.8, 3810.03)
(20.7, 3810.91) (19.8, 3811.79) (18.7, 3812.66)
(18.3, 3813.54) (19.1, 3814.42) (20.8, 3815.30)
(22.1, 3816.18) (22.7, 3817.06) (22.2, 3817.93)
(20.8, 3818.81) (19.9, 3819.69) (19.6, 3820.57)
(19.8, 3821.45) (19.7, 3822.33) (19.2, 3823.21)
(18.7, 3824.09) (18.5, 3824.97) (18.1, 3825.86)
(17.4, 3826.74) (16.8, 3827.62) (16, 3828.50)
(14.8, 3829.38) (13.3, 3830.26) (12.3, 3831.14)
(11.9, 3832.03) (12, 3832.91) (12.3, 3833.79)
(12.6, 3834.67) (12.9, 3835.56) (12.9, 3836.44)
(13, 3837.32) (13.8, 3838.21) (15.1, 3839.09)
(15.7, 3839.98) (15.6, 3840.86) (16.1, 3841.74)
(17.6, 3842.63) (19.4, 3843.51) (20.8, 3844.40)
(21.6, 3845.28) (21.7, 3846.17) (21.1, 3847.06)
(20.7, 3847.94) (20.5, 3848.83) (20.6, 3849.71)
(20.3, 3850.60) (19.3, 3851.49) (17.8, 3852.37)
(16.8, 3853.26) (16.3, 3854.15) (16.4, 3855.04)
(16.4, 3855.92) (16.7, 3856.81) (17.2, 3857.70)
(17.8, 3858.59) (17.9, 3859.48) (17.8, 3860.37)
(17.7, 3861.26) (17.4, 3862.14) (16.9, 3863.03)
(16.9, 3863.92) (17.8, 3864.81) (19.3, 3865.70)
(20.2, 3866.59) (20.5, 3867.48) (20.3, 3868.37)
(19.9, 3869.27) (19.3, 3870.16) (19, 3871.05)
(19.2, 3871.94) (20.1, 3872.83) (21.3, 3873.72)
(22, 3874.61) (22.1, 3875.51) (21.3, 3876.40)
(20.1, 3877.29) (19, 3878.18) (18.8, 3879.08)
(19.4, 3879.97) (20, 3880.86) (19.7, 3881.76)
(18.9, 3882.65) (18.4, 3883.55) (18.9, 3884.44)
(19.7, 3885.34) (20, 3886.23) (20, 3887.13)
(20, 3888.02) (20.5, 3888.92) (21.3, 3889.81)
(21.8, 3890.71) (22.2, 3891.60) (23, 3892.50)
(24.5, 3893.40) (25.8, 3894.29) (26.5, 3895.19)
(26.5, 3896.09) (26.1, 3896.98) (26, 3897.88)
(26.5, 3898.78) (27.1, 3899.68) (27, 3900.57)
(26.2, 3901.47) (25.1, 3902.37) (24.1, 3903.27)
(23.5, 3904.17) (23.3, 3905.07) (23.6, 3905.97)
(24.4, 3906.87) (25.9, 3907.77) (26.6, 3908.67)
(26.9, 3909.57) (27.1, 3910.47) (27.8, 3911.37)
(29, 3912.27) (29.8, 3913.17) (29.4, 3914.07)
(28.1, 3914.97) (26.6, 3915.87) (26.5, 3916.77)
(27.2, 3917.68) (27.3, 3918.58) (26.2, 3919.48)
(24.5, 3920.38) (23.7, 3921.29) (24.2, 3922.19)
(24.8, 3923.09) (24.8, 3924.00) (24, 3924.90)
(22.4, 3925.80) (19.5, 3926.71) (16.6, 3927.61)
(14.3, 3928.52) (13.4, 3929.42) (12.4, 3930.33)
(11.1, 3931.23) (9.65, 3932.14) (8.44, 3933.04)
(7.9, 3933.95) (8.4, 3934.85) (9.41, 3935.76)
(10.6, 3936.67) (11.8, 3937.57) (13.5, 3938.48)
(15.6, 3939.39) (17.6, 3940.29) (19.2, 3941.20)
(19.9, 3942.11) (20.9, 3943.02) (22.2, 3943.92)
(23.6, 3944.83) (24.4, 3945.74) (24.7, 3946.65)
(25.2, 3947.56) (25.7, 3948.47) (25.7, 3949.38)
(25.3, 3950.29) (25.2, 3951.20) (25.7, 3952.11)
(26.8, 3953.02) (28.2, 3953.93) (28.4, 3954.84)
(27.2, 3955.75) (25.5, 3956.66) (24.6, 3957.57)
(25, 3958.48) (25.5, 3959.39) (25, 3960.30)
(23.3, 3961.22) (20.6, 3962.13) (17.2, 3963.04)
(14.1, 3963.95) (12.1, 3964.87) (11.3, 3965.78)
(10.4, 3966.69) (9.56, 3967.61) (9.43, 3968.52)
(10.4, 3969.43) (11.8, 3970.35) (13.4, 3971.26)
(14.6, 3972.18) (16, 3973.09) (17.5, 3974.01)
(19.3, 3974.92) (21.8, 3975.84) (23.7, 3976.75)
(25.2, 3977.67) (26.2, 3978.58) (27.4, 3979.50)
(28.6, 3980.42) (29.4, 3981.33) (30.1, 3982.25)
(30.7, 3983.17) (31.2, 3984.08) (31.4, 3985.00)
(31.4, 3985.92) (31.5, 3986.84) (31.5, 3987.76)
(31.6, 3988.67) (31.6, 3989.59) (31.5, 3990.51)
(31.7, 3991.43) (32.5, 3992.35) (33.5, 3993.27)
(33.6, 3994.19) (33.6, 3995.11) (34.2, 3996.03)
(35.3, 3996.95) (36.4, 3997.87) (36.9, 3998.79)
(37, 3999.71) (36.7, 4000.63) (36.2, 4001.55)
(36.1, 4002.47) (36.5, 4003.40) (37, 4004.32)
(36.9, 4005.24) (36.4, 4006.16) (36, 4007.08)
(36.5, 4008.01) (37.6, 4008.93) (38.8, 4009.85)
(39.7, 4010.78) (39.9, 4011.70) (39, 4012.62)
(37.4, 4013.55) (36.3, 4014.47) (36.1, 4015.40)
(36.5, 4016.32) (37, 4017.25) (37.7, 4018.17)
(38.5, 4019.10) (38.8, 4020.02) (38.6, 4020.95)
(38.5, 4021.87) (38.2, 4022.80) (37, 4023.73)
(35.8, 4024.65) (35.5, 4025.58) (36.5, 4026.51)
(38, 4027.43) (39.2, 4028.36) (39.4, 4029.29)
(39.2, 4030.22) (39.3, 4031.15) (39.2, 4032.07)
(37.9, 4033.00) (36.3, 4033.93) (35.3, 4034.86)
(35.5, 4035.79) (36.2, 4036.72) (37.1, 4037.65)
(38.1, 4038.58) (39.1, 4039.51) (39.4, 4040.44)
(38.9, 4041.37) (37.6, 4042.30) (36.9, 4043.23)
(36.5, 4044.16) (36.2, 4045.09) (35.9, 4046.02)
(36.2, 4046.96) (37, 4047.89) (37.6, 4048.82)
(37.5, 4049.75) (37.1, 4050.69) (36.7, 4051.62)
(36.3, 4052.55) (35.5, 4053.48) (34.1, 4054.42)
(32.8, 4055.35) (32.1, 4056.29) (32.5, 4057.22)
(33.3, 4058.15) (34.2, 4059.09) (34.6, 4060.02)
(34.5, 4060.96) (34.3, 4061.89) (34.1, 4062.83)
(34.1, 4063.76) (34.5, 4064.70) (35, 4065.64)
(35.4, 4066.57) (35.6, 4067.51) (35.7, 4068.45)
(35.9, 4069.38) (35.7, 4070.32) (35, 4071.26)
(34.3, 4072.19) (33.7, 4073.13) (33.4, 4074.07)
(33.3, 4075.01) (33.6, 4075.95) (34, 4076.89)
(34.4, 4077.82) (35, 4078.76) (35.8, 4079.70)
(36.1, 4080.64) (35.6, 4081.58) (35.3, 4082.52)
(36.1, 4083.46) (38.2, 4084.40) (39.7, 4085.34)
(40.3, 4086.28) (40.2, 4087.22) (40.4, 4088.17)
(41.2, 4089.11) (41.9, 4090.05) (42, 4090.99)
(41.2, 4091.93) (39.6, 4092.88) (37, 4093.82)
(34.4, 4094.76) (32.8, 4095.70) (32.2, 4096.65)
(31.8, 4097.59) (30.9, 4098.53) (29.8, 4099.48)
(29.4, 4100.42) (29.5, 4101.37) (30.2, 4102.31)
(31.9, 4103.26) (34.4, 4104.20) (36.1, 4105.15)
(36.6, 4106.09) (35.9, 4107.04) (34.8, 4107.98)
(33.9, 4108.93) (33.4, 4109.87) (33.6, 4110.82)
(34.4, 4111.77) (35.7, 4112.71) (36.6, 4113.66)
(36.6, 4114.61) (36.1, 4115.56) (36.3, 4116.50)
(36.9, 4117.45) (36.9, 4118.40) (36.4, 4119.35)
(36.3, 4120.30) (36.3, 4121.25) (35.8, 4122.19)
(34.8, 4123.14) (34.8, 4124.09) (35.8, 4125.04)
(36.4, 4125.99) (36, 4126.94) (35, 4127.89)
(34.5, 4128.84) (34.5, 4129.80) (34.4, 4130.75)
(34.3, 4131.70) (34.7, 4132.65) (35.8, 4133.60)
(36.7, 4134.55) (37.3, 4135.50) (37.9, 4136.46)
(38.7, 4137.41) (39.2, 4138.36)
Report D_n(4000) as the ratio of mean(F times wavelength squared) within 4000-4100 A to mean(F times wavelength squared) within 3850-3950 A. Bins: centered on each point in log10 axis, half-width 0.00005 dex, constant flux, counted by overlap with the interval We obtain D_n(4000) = 1.89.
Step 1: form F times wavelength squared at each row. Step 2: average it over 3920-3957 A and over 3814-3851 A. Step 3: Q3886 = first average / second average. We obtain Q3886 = 1.2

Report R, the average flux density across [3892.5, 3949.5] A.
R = 22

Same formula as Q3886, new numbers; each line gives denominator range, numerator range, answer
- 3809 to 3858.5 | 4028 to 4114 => 2.27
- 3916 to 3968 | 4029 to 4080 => 1.89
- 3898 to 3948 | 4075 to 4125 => 1.81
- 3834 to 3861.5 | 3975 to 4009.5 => 2.01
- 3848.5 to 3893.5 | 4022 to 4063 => 2.05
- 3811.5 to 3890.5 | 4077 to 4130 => 2.20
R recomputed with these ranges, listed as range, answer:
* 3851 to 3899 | 20.1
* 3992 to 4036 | 37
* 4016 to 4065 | 36.6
